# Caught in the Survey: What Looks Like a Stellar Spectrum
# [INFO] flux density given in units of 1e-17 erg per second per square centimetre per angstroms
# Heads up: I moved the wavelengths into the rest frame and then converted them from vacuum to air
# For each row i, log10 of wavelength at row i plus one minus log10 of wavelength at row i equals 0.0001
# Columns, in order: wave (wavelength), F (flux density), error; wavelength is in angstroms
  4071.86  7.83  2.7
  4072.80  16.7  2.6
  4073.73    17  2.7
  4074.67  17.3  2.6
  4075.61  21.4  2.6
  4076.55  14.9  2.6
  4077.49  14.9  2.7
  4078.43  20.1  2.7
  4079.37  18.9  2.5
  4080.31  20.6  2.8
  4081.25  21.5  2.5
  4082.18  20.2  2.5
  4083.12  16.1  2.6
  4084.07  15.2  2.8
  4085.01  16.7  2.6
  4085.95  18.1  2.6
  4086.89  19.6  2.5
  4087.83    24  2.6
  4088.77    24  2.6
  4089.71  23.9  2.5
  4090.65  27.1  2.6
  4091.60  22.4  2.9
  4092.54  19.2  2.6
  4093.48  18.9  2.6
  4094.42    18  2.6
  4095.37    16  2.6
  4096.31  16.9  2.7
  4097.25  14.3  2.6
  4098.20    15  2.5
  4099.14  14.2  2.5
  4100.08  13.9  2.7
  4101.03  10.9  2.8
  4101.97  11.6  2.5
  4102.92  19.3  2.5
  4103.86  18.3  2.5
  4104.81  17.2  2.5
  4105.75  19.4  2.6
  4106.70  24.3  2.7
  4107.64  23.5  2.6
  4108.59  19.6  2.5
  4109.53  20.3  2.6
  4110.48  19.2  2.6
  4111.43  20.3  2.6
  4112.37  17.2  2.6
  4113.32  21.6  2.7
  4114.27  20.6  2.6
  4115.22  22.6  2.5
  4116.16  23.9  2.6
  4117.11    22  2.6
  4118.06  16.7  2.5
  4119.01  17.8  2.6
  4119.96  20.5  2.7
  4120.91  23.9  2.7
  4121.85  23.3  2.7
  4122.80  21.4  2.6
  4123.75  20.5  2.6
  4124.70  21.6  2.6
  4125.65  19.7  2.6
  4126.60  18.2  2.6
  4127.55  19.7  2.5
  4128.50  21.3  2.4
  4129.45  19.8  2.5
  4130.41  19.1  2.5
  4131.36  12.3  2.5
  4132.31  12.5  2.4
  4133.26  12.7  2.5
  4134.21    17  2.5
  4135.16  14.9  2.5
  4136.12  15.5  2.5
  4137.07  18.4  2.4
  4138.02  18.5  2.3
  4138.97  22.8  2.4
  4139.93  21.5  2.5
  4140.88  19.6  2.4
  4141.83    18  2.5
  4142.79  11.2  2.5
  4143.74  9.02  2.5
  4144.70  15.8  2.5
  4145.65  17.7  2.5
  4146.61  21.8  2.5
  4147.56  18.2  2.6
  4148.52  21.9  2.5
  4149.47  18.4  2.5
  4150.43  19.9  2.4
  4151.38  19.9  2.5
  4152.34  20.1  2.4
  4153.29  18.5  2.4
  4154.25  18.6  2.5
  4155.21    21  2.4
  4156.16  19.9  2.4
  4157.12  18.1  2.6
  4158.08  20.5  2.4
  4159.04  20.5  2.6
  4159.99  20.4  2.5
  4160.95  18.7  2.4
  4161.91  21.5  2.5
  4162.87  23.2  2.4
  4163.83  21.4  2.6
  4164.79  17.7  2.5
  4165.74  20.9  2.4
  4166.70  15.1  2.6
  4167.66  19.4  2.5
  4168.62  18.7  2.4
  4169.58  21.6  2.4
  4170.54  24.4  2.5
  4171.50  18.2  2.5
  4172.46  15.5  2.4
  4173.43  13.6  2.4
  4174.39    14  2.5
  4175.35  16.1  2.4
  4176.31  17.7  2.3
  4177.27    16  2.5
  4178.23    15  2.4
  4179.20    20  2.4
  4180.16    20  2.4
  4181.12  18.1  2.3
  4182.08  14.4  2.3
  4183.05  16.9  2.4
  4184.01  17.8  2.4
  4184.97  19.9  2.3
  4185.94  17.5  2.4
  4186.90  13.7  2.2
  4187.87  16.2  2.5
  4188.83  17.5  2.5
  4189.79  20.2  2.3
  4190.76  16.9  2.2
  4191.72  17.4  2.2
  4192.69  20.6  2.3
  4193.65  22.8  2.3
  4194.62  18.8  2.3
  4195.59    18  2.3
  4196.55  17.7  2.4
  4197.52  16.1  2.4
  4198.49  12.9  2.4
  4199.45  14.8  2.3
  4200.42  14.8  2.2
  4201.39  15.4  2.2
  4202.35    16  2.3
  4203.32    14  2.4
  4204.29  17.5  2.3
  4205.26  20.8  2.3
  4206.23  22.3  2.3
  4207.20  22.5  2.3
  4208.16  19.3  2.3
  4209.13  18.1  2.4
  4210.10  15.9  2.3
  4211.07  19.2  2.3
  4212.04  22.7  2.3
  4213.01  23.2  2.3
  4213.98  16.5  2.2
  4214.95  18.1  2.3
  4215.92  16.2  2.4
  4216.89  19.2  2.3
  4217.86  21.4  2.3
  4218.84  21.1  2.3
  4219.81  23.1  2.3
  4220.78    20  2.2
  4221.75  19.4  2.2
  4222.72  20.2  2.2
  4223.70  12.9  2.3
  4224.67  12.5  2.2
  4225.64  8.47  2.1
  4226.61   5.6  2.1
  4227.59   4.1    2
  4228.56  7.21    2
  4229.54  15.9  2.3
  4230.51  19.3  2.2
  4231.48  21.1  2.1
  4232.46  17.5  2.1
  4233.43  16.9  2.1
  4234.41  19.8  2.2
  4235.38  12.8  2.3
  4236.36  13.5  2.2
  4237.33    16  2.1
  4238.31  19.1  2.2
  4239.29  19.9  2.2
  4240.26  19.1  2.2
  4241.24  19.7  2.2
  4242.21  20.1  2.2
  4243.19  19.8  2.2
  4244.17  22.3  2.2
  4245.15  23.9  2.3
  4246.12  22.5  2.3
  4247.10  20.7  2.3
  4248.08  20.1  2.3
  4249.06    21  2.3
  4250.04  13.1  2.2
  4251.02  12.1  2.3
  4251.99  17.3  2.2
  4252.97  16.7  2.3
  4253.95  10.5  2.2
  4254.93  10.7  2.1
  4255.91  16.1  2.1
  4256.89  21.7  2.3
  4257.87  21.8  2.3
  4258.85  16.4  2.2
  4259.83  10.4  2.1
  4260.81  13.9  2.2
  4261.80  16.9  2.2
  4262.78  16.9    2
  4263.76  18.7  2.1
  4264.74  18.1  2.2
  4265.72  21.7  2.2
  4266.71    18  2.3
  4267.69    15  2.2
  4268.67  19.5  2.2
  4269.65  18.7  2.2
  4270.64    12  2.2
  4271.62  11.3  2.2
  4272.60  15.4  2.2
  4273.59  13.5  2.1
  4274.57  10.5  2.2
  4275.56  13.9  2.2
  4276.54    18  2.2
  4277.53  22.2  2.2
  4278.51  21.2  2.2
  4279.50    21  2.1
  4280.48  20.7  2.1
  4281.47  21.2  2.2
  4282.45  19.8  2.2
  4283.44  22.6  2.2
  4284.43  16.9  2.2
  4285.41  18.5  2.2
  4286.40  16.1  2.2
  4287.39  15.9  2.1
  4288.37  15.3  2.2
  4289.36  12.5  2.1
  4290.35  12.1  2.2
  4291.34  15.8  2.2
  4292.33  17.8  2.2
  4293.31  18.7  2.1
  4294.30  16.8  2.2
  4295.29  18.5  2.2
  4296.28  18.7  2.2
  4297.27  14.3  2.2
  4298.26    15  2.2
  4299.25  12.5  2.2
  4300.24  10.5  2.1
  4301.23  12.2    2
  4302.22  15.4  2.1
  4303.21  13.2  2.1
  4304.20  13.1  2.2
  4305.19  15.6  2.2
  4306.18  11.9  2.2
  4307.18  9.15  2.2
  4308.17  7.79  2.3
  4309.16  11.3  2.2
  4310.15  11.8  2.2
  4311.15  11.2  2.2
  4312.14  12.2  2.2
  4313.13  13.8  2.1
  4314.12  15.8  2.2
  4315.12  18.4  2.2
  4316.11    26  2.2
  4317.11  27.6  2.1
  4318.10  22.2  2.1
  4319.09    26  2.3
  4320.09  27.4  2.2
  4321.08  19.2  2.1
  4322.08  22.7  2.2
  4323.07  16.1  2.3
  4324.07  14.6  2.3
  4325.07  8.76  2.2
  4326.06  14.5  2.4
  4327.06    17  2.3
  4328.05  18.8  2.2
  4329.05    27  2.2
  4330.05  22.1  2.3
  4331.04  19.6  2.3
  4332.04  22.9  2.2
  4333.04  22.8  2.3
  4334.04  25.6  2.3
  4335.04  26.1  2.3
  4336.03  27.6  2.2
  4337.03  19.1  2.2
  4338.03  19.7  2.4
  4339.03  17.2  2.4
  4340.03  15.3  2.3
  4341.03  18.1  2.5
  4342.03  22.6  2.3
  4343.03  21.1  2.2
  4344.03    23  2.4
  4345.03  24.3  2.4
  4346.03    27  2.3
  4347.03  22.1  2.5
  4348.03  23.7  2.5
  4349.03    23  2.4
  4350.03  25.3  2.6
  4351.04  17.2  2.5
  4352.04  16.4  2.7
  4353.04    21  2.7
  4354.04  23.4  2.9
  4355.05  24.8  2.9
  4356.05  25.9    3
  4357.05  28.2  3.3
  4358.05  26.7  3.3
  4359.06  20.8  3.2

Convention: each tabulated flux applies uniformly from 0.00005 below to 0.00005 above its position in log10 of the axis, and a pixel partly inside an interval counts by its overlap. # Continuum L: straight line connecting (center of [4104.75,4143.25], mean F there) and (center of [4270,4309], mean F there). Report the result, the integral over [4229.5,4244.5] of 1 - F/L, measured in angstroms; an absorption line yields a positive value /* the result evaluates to -1.43 angstroms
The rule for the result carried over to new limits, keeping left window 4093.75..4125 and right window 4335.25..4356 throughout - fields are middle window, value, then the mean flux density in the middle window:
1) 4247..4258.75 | 2.27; 16.7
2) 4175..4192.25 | 2.19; 17.3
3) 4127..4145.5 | 2.33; 16.8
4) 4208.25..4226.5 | 2.02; 18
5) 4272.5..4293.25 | 3.71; 17.3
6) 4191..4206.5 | 2.01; 17.4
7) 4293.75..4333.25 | 8.43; 16.8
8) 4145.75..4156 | -0.16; 19.8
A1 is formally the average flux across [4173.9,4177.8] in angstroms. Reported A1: 16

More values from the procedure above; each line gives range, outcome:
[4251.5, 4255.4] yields 13.8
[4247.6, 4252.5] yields 16.7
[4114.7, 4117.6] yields 22.8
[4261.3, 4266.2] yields 18.4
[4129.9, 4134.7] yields 14.7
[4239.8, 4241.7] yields 19.4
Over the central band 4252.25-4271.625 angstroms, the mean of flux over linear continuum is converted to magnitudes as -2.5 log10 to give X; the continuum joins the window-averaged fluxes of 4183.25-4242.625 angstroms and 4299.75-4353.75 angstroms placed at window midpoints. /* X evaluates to 0.100 mag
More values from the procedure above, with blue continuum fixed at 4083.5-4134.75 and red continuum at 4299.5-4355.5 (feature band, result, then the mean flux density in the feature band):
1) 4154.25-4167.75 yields -0.048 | 19.9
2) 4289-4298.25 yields 0.176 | 16.1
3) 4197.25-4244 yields 0.109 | 17.2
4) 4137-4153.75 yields 0.034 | 18.4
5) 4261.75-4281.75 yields 0.098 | 17.3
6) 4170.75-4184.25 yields 0.133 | 16.8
